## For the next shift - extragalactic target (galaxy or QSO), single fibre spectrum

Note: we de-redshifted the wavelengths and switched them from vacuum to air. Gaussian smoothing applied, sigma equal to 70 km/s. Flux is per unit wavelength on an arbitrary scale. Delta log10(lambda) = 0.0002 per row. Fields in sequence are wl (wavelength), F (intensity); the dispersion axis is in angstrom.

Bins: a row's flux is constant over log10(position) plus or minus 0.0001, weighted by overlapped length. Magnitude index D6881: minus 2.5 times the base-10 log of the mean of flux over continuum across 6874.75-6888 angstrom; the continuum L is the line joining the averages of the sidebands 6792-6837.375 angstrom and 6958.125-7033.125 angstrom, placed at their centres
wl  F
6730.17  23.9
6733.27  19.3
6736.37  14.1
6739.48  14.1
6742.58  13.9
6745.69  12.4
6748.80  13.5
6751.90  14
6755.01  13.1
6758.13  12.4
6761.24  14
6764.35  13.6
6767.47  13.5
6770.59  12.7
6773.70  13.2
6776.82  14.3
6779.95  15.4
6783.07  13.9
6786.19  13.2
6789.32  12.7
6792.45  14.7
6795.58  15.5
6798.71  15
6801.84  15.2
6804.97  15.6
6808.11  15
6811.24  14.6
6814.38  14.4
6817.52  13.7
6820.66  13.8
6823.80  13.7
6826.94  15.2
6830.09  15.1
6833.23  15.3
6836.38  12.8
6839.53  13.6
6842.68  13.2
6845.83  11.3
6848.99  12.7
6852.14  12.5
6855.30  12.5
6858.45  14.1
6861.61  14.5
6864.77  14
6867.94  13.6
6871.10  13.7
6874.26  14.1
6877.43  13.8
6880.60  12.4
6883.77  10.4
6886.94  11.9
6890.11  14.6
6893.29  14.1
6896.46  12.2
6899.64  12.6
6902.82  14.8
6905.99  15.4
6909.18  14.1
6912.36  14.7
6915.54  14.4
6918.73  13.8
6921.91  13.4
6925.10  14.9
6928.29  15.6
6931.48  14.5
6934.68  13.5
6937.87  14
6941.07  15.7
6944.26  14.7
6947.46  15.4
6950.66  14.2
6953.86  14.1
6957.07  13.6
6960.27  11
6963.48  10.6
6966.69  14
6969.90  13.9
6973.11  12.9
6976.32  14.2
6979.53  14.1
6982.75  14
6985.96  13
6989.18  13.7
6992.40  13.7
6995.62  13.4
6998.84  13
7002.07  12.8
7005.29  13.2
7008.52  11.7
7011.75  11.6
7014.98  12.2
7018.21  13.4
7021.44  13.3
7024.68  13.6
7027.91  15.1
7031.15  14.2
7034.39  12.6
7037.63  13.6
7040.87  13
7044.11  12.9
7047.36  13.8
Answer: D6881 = 0.150 mag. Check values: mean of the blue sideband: 14.7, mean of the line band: 12.3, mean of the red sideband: 13.2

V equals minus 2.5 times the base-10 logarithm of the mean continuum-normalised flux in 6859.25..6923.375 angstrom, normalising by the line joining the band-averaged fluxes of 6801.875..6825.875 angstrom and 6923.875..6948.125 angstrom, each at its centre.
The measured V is 0.079 mag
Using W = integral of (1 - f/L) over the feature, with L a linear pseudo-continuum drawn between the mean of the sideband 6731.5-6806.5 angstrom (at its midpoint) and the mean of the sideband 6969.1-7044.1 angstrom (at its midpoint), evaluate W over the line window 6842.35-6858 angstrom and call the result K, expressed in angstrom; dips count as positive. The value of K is 1.5 angstrom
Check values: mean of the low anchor 14.2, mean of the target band 12.5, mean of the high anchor 13.3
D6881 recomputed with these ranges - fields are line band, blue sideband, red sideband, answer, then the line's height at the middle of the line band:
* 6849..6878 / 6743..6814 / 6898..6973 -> 0.032 mag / 14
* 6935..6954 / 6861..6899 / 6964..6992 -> -0.091 mag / 13.5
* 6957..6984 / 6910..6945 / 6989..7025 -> 0.041 mag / 13.6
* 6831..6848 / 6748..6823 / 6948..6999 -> 0.045 mag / 13.9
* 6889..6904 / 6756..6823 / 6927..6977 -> 0.027 mag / 13.9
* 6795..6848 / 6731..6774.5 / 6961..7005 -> -0.035 mag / 13.8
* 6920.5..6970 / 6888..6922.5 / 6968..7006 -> -0.014 mag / 13.8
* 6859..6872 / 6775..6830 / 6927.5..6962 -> 0.028 mag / 14.3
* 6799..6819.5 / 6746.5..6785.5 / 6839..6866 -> -0.107 mag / 13.4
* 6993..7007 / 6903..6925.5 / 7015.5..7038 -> 0.054 mag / 13.8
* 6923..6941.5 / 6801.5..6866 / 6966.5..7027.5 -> -0.083 mag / 13.5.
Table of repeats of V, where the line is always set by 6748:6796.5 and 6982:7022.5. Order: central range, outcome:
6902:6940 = -0.09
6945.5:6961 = -0.06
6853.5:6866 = -0.03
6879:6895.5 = 0.06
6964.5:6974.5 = -0.03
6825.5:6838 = -0.08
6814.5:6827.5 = -0.04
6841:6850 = 0.09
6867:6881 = -0.02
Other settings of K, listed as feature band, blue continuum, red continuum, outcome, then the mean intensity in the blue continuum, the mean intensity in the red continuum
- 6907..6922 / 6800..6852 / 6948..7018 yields -0.7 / 14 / 13.1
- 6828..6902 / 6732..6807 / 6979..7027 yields 2.3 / 14.1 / 13.1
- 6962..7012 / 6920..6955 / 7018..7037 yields 3.3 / 14.5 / 13.7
